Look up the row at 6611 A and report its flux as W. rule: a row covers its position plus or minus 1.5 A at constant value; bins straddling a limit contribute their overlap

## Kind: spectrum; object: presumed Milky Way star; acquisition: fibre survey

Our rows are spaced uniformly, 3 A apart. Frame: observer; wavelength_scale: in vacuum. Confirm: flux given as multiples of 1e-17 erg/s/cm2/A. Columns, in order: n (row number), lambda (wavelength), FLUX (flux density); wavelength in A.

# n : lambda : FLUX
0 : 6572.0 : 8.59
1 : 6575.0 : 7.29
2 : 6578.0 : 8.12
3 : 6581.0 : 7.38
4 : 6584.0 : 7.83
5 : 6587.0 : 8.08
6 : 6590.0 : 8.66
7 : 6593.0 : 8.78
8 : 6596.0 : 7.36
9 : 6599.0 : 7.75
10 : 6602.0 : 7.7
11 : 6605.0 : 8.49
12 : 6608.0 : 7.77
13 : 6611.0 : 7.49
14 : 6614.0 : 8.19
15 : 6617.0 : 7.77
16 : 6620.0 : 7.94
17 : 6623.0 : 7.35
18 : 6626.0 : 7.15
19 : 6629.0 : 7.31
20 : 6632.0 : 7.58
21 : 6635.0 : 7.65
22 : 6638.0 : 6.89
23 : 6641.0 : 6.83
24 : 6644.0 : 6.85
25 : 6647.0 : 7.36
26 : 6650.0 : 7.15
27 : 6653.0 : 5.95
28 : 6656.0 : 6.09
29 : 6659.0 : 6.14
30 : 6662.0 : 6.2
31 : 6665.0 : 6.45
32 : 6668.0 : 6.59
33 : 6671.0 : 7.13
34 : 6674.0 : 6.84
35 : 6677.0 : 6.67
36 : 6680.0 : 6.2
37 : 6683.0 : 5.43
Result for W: 7.49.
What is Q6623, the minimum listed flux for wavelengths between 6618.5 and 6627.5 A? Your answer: 7.15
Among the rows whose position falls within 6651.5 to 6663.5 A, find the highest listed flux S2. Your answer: 6.2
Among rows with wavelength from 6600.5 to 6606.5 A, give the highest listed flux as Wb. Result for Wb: 8.49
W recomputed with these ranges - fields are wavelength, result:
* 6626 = 7.15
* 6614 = 8.19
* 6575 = 7.29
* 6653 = 5.95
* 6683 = 5.43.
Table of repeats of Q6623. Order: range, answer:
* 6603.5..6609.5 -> 7.77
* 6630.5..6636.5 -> 7.58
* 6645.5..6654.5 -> 5.95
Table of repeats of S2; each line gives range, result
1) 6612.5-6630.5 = 8.19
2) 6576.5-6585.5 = 8.12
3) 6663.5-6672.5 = 7.13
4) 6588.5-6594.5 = 8.78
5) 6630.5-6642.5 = 7.65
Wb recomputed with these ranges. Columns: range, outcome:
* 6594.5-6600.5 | 7.75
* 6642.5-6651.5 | 7.36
